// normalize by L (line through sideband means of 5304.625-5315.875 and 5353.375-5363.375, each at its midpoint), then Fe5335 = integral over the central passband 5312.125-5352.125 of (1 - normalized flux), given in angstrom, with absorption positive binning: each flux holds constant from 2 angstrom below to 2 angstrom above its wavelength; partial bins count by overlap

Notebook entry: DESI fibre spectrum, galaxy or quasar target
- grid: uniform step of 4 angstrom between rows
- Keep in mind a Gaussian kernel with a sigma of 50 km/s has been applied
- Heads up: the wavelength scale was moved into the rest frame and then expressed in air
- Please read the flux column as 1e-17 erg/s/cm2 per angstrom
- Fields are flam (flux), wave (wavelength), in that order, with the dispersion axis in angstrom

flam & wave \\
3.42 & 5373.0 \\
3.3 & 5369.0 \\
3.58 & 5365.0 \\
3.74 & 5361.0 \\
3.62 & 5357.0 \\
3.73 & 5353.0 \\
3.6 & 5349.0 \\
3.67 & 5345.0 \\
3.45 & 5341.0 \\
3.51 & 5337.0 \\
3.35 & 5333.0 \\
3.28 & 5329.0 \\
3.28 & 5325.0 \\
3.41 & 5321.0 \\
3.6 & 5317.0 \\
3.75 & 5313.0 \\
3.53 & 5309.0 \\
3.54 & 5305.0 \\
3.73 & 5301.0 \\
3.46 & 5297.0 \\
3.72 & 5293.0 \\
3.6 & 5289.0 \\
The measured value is 1.7 angstrom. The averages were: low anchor 3.62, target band 3.49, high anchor 3.68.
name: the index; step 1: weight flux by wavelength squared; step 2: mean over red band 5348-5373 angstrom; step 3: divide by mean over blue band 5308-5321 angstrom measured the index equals 1.01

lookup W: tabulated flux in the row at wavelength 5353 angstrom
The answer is 3.73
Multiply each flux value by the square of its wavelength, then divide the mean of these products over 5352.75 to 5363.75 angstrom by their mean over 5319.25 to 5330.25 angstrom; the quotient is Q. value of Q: 1.1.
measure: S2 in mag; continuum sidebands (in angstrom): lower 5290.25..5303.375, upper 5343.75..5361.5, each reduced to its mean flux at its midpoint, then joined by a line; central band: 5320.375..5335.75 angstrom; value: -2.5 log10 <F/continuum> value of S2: 0.099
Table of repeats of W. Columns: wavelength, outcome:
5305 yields 3.54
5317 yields 3.6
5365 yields 3.58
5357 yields 3.62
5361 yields 3.74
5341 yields 3.45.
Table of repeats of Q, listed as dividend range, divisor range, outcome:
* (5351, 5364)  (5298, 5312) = 1.04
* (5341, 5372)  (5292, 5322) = 1.02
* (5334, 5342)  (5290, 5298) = 0.98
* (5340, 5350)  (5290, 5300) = 1.01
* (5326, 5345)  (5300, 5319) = 0.95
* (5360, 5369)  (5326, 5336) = 1.09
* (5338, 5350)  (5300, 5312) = 1.00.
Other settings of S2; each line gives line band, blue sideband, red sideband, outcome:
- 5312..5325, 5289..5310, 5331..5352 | 0.012 mag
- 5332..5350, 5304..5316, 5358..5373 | 0.014 mag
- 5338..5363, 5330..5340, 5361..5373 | -0.055 mag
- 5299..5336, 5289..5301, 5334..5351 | 0.026 mag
